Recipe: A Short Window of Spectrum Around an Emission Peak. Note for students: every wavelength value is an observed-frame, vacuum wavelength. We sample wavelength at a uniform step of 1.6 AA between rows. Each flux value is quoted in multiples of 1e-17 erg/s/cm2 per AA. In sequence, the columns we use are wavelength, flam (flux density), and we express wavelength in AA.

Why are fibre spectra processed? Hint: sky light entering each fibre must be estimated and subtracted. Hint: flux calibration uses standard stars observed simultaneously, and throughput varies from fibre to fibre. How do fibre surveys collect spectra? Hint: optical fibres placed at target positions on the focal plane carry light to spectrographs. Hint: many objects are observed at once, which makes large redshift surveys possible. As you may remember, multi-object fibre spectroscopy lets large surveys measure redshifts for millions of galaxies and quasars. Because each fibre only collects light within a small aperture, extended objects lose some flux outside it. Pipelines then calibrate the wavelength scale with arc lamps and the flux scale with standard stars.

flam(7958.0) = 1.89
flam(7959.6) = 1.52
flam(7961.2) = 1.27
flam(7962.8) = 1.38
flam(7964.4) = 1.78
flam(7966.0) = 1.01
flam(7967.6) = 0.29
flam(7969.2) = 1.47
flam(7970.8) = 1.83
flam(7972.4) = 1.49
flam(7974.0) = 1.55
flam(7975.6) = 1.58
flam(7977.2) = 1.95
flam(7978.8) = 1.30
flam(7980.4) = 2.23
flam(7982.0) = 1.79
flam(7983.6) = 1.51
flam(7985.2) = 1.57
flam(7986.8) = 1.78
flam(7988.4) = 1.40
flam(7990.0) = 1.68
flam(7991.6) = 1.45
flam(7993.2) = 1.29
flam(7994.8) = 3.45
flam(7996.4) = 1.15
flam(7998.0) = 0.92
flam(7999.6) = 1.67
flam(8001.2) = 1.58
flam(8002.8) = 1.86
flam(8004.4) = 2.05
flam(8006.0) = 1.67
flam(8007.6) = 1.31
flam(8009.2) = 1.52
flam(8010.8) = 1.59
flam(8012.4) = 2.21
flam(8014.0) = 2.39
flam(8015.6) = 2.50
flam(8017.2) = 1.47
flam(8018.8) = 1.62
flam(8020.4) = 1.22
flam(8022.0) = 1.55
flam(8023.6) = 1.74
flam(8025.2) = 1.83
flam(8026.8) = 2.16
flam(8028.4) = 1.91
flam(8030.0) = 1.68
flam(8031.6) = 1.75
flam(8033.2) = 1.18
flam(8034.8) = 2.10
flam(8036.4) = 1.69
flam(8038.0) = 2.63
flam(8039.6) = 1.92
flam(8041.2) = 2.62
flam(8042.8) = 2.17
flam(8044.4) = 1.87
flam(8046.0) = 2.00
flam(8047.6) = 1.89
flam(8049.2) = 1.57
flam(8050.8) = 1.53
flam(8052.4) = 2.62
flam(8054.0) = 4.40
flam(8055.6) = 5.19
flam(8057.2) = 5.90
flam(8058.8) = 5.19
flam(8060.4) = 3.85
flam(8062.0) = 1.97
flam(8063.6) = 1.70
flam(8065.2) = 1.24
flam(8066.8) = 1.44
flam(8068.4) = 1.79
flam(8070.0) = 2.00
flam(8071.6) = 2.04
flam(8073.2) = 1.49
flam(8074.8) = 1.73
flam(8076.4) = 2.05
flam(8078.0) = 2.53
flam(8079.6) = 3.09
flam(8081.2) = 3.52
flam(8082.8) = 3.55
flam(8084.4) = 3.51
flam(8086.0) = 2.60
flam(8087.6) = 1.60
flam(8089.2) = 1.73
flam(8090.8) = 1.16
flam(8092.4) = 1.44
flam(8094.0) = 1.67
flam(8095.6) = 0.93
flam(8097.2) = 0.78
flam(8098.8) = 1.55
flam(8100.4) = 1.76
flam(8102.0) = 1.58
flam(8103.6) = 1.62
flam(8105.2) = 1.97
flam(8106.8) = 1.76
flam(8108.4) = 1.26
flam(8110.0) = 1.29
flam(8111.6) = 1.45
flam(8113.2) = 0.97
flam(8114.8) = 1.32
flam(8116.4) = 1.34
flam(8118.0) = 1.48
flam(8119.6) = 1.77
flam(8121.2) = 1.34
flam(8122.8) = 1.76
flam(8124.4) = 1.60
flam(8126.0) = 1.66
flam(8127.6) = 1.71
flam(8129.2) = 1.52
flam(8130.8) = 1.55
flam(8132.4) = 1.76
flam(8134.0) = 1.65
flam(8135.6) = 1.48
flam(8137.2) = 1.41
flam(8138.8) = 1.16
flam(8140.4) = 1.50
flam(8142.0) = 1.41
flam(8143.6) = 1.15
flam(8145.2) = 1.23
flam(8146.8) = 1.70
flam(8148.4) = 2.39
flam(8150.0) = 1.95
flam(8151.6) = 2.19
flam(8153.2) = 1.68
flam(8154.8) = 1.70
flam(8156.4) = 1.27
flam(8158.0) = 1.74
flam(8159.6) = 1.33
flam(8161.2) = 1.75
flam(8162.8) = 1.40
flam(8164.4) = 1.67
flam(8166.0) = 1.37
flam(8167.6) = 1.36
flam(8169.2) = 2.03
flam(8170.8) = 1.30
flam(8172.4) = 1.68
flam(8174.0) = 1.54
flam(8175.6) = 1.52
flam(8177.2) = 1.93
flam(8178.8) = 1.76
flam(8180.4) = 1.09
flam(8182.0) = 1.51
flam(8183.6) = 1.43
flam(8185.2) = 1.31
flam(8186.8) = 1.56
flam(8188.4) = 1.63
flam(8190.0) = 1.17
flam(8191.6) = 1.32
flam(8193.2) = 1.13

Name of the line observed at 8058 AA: H-alpha 6563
